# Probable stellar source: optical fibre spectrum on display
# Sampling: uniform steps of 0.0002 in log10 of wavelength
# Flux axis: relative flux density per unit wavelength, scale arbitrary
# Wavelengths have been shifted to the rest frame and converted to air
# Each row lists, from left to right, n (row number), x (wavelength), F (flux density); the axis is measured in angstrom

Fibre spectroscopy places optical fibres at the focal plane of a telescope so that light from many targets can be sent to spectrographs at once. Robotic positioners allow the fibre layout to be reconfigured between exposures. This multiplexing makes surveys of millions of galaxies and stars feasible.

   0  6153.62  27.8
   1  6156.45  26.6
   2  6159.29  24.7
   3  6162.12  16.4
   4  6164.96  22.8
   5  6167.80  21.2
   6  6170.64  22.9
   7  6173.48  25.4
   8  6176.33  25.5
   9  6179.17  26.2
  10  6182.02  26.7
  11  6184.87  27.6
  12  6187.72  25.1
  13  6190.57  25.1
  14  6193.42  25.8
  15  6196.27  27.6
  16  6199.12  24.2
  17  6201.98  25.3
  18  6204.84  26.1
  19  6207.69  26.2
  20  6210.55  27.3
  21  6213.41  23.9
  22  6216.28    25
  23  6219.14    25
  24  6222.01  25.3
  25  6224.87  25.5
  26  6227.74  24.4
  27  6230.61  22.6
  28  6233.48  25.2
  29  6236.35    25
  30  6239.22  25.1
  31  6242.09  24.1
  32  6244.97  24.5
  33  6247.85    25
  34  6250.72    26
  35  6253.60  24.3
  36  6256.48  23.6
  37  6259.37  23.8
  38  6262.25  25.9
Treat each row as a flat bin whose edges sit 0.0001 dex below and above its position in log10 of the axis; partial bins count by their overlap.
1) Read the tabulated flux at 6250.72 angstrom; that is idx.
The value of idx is 26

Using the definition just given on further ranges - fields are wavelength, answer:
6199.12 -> 24.2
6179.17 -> 26.2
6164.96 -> 22.8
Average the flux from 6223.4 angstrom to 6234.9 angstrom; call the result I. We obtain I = 24.4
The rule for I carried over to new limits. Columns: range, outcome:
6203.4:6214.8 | 25.9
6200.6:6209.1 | 25.9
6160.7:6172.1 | 20.9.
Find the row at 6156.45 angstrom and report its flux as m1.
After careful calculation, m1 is 26.6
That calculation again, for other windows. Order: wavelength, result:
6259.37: 23.8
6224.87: 25.5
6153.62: 27.8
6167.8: 21.2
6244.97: 24.5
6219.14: 25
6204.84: 26.1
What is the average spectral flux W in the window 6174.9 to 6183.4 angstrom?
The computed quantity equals 26.1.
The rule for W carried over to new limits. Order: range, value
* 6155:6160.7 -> 25.7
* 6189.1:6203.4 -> 25.6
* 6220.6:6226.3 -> 25.4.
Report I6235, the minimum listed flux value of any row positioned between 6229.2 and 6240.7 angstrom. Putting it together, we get 22.6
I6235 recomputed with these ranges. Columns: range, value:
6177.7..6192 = 25.1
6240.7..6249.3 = 24.1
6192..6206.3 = 24.2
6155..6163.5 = 16.4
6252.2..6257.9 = 23.6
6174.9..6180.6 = 25.5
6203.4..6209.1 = 26.1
